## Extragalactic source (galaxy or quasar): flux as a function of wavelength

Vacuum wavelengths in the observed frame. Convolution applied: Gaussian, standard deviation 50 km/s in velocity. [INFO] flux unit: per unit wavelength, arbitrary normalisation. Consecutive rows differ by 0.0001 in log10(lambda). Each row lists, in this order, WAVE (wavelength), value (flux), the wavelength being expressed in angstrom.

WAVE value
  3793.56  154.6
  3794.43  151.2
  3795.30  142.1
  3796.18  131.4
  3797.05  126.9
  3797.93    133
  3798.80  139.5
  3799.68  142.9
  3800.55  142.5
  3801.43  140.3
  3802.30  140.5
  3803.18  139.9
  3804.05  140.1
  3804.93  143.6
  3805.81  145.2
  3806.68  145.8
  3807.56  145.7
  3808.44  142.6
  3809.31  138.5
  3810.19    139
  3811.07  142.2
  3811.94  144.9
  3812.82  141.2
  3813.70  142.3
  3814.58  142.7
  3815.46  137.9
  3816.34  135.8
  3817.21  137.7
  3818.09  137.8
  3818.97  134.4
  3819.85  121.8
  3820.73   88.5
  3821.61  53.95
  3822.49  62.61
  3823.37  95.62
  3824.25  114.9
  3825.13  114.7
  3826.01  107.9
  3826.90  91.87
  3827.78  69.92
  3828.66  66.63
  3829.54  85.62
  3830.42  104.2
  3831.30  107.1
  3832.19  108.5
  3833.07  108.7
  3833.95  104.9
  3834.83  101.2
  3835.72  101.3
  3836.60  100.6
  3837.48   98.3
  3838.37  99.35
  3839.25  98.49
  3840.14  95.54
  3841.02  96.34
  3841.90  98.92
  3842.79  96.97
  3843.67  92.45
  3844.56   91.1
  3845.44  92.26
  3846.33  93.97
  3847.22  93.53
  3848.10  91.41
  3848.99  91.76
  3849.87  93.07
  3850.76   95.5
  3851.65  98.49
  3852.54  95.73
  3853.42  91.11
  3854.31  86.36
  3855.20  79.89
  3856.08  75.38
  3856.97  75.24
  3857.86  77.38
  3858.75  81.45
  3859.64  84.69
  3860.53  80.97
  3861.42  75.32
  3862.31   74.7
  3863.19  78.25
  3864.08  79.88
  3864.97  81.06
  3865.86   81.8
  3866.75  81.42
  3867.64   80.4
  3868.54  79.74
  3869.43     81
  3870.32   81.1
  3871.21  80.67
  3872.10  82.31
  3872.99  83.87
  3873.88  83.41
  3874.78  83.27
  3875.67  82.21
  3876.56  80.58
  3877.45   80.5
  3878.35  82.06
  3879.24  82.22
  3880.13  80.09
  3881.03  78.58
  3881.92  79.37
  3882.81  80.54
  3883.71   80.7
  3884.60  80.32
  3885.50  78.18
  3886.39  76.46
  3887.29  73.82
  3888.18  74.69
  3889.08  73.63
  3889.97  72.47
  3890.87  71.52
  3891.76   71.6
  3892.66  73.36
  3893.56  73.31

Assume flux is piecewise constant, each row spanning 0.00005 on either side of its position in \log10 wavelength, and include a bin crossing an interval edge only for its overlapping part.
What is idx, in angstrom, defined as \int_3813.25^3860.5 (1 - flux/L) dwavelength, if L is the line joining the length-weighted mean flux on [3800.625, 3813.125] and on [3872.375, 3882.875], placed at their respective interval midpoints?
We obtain 7.2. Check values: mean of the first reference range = 142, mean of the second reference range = 81.5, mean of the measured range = 98.7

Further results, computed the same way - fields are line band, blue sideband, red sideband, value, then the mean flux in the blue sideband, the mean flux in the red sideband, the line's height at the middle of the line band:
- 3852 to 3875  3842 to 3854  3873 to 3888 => 1.5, 93.7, 80.2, 87.2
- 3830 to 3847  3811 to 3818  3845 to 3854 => 1.4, 140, 93.5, 108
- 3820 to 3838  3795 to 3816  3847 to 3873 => 3.2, 140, 83.7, 116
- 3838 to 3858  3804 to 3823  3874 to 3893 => 2.5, 130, 78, 104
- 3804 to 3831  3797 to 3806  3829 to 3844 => 0.7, 140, 99.8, 121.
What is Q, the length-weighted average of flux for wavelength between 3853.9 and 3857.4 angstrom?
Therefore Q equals 79.2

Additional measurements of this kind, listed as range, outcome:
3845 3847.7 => 93.2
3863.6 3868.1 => 80.7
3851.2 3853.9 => 94.9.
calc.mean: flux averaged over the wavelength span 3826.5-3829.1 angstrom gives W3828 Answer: 76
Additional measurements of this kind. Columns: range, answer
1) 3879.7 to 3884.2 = 79.9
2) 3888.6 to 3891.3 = 72.5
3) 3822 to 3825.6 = 96.5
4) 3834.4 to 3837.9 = 100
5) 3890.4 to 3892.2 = 71.6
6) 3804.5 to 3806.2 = 144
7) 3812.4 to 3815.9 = 141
